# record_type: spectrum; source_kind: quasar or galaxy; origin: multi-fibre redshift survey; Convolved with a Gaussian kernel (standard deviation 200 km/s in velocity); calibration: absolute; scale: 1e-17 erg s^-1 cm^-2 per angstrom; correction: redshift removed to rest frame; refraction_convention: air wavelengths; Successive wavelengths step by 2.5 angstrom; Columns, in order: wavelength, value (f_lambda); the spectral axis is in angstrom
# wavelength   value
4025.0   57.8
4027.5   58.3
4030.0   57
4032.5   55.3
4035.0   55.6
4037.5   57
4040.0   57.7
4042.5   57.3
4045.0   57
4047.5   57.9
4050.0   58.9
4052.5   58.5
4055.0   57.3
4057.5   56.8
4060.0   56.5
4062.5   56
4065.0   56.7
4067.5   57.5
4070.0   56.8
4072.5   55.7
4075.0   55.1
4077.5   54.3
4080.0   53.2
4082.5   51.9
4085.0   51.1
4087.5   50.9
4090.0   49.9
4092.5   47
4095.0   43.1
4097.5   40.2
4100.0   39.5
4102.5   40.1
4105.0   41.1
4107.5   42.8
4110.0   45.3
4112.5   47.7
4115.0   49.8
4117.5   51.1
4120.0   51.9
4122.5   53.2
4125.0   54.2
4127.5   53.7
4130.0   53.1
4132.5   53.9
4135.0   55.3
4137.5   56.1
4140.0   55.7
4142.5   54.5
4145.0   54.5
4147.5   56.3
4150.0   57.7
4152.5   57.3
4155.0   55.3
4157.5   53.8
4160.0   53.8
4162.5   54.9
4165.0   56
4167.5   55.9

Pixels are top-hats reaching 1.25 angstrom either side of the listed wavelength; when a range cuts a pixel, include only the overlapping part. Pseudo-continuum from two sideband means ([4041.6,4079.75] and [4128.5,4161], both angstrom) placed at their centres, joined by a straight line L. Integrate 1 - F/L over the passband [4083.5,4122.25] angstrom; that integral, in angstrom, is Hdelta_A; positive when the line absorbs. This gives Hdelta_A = 6.7 angstrom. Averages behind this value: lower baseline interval 56.7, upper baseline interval 55.2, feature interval 46.3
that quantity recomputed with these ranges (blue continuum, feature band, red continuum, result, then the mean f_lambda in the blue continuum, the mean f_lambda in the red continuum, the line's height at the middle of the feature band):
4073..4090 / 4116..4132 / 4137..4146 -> 0.5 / 52.7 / 55.1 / 54.4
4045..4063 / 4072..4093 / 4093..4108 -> -2.0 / 57.4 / 41.3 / 47.6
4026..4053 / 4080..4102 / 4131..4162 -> 3.7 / 57.3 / 55.3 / 56.3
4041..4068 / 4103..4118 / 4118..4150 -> 2.6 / 57.3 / 54.4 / 55.3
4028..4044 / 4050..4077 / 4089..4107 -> -3.3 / 56.7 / 42.9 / 50.6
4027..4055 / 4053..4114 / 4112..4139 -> 5.3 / 57.3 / 52.9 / 55.1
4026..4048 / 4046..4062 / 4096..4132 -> -0.8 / 57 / 47.5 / 54.9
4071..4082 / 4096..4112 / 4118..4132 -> 3.5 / 54.4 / 53.1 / 53.7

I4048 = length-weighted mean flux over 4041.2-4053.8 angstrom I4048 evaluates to 57.9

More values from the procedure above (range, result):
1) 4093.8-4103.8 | 40.7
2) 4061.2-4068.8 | 56.7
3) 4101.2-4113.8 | 43.4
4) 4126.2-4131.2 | 53.4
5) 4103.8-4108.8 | 42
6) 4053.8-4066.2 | 56.7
